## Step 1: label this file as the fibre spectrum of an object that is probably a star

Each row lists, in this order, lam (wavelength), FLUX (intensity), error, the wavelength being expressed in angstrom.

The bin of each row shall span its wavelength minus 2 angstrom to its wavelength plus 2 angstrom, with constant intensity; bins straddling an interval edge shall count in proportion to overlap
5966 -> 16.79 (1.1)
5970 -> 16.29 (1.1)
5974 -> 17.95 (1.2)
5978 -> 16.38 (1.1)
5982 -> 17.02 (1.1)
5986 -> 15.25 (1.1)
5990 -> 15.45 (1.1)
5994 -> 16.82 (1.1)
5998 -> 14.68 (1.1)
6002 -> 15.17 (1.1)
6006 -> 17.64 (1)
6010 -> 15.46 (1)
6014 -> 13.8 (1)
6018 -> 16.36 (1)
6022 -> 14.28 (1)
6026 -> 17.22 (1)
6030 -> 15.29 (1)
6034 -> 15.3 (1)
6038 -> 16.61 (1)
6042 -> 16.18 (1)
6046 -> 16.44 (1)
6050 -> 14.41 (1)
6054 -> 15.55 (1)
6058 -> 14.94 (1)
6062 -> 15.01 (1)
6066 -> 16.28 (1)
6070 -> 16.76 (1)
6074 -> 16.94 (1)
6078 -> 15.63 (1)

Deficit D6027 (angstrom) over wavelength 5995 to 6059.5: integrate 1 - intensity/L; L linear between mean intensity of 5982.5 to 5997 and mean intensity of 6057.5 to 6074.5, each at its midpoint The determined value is 1.3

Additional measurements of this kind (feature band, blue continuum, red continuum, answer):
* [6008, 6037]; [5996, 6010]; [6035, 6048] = 1.1 angstrom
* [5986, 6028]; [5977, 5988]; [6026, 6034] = 0.8 angstrom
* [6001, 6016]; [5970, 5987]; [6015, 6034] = 0.4 angstrom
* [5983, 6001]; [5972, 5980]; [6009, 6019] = 0.7 angstrom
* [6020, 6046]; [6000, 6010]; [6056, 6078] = 0.4 angstrom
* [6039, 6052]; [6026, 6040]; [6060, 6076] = 0.2 angstrom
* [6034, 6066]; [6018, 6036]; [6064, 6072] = 1.0 angstrom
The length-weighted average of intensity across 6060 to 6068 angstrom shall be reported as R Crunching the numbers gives 15.6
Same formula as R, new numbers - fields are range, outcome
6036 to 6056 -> 15.8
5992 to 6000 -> 15.8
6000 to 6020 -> 15.7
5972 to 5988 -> 16.6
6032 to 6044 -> 16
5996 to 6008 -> 15.8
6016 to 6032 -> 15.8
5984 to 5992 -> 15.3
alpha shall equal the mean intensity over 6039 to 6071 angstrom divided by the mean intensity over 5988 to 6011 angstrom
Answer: 0.99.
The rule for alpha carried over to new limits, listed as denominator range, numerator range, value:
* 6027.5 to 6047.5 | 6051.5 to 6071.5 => 0.98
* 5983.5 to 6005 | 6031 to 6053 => 1.01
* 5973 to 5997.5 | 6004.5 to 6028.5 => 0.97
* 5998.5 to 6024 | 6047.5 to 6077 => 1.02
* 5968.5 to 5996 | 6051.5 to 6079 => 0.96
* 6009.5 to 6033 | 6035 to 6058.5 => 1.02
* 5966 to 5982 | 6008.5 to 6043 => 0.92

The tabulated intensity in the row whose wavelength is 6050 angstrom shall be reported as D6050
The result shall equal 14.41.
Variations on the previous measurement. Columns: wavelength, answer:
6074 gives 16.94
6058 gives 14.94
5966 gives 16.79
